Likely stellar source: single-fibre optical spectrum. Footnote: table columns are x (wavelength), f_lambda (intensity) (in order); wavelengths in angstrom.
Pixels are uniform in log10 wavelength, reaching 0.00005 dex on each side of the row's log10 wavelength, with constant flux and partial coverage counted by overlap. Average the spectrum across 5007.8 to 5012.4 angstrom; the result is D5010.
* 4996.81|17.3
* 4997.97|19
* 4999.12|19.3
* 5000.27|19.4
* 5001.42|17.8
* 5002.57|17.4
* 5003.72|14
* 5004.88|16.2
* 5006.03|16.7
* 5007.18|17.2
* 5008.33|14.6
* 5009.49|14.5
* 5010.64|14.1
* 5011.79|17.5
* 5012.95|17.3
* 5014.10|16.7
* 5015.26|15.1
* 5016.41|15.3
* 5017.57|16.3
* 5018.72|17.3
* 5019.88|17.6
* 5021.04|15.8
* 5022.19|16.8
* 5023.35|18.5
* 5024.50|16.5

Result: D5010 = 15.2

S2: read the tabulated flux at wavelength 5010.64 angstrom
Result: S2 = 14.1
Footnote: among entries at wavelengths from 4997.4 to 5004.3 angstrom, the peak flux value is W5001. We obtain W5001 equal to 19.4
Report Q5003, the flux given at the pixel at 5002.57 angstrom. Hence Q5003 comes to 17.4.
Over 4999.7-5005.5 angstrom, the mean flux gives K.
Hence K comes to 17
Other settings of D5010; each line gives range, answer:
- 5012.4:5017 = 16.1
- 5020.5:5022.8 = 16.4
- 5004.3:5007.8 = 16.7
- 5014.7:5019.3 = 16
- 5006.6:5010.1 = 15.4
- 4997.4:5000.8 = 19.2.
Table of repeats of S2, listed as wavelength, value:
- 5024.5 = 16.5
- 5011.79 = 17.5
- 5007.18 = 17.2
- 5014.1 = 16.7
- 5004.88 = 16.2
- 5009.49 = 14.5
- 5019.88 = 17.6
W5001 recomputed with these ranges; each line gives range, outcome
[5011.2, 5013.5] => 17.5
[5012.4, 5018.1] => 17.3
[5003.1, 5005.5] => 16.2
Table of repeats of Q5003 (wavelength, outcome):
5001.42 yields 17.8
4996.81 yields 17.3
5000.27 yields 19.4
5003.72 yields 14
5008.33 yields 14.6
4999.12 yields 19.3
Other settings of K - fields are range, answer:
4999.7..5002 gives 18.6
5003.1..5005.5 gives 15.2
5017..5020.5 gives 17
